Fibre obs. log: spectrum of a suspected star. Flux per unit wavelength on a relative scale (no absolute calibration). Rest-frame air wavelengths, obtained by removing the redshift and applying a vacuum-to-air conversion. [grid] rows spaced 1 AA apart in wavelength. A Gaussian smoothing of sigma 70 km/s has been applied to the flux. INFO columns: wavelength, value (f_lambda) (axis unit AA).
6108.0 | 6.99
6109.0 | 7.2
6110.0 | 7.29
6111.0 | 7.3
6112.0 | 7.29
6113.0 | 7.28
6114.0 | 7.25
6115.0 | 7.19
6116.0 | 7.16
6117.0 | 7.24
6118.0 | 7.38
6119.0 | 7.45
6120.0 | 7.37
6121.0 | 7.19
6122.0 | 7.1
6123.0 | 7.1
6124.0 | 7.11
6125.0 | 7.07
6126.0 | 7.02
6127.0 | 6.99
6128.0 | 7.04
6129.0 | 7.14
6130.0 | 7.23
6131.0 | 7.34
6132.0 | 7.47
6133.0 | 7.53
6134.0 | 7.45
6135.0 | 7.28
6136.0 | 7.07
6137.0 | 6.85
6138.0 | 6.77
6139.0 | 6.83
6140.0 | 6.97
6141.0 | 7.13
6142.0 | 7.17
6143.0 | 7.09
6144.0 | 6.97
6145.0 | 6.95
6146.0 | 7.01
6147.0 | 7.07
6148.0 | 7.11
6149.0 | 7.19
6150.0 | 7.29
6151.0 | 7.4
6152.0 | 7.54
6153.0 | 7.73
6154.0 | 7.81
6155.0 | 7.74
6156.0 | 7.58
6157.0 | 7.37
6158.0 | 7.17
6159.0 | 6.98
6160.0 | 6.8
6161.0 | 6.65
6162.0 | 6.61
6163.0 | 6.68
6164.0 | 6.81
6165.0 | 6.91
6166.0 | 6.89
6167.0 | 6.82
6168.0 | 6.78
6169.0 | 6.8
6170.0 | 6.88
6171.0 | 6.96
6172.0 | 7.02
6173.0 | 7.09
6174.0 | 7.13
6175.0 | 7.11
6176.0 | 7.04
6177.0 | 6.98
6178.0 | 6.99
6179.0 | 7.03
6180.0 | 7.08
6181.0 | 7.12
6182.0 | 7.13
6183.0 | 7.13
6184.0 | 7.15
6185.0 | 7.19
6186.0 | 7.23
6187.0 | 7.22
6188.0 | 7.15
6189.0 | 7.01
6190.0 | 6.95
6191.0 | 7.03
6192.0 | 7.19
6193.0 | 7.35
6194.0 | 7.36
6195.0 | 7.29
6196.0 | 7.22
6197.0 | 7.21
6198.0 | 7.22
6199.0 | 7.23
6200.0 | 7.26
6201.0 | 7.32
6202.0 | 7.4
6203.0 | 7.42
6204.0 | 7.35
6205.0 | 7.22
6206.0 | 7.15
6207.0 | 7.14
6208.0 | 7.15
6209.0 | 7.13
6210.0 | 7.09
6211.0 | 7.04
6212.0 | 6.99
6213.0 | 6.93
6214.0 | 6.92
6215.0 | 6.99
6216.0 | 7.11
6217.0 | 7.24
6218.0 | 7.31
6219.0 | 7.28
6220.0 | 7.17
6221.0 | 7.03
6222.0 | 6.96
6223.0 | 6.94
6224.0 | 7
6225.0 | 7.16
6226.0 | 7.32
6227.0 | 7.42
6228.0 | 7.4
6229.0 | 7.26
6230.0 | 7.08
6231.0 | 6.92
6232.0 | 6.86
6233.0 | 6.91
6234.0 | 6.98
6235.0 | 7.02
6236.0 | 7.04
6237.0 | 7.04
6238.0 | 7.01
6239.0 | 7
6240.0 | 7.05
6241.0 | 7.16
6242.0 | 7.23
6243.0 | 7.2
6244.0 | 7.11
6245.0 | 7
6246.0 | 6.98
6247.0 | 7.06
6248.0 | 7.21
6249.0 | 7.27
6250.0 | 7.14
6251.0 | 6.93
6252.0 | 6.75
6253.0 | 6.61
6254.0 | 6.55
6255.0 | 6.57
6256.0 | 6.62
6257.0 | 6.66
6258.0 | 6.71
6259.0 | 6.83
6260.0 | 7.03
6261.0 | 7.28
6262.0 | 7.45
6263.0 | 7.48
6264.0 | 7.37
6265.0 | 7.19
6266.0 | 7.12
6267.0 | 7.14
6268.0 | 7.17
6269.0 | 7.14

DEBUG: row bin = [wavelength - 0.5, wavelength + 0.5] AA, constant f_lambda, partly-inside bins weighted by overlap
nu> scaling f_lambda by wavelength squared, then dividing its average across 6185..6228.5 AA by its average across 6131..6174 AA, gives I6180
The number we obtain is 1.0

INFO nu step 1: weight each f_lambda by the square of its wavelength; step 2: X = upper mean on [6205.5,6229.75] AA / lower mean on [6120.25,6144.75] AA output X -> 1.0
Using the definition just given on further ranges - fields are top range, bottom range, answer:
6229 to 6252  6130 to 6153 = 1.02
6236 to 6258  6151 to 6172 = 1.01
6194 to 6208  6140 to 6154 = 1.02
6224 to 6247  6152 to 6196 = 1.02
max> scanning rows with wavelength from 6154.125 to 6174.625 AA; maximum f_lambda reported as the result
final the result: 7.74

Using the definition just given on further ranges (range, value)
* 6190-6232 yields 7.42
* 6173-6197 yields 7.36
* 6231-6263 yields 7.48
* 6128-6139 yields 7.53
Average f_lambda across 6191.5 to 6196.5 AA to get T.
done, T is 7.28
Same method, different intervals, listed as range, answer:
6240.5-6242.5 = 7.2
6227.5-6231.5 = 7.17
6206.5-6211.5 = 7.11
